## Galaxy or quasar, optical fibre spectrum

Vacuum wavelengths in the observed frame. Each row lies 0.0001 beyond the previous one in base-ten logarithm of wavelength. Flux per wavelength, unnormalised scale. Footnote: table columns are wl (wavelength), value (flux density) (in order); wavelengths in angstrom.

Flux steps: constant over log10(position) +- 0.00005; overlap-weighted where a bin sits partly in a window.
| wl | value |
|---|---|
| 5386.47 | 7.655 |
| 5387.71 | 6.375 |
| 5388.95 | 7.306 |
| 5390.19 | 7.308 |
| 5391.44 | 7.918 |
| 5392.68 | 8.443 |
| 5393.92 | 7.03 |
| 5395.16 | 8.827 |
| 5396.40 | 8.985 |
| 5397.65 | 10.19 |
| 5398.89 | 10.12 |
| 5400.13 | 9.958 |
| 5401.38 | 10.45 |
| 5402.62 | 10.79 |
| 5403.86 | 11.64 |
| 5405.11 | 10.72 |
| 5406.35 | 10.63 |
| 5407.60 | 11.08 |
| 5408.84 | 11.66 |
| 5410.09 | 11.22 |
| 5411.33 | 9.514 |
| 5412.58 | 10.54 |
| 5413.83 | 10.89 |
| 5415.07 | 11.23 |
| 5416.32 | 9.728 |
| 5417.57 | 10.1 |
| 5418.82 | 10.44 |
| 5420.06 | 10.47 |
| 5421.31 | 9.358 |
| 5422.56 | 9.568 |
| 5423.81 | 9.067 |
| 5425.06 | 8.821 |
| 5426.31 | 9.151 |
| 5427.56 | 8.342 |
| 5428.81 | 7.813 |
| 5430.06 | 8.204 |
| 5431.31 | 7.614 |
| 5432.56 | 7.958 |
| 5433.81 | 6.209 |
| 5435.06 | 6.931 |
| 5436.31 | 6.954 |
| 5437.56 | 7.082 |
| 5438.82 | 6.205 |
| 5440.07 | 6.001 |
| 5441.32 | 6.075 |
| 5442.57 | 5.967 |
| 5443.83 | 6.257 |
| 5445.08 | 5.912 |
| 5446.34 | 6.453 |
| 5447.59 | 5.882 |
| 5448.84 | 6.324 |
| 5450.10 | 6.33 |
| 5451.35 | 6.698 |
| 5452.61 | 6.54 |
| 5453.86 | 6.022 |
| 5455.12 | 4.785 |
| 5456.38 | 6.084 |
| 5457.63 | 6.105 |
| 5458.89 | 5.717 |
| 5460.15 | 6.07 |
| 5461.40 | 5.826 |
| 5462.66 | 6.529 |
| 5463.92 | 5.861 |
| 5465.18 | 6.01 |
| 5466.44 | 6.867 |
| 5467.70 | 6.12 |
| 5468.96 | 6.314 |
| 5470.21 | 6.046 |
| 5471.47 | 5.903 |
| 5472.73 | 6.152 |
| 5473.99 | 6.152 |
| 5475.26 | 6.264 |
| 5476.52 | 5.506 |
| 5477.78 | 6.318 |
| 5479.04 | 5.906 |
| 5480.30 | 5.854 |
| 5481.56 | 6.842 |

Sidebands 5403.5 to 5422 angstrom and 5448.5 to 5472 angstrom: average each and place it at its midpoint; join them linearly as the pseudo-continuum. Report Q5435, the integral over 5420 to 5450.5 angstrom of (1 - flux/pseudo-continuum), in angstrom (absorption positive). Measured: 4.2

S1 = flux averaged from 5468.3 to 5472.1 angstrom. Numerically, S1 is 6.1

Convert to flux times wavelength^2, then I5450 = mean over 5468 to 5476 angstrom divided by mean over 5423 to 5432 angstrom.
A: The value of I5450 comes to 0.7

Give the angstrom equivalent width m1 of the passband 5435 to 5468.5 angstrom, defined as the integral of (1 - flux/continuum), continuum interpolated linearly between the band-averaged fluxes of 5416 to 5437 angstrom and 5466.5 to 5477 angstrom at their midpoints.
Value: 4.61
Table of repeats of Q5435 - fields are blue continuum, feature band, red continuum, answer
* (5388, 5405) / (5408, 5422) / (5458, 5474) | -3.6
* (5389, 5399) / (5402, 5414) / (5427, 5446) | -4.4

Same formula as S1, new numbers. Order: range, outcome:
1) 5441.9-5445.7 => 6.05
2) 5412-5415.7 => 10.9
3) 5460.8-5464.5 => 6.07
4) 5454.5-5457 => 5.43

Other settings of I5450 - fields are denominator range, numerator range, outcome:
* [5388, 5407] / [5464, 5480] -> 0.68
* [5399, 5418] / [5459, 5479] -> 0.59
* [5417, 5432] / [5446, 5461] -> 0.68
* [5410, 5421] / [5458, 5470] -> 0.60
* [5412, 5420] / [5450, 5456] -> 0.58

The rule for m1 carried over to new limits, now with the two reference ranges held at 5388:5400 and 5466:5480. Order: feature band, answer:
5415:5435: -3.5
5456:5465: 0.7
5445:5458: 1.3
